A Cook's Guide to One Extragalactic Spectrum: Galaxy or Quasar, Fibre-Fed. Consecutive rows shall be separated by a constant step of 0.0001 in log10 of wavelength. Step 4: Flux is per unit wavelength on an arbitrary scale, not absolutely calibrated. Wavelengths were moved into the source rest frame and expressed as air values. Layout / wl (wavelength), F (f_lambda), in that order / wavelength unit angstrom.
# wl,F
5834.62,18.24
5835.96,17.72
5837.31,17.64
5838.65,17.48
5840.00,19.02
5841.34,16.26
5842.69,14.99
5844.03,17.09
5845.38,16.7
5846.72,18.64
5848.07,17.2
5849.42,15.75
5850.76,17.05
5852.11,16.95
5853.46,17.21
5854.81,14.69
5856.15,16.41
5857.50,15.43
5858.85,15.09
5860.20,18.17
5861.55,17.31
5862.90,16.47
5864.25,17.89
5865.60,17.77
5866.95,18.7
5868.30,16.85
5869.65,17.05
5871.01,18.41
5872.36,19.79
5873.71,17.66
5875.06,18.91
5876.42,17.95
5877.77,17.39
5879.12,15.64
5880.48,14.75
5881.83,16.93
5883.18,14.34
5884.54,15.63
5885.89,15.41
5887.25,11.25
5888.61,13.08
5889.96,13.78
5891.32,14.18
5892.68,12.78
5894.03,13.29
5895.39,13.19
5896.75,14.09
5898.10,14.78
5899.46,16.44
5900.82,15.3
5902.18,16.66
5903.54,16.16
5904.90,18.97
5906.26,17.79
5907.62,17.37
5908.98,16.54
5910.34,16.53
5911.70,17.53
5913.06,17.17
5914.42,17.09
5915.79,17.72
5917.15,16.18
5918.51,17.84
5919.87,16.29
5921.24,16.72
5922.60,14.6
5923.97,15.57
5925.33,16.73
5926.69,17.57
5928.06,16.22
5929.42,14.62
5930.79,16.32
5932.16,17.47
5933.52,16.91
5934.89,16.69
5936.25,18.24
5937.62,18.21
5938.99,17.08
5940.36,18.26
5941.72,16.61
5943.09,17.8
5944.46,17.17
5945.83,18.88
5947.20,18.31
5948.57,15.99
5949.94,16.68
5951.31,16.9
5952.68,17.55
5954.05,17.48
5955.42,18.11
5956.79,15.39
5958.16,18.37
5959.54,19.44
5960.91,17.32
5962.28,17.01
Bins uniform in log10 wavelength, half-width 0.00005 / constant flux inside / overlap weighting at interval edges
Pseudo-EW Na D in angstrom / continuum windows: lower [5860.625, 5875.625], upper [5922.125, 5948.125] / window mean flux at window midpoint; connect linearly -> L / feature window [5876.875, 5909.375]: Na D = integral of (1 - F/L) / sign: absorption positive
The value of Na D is 4.3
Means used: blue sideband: 17.9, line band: 15.2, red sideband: 17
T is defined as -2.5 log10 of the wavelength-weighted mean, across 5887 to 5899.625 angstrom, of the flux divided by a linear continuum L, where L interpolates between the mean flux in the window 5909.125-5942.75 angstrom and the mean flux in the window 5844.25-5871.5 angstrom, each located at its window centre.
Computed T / 0.23 mag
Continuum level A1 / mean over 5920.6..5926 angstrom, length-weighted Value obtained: 15.9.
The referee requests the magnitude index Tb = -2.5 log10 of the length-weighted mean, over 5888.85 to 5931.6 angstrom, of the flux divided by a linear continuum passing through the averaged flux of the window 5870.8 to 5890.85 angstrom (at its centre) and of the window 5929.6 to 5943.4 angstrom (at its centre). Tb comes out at 0.05 mag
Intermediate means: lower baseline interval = 16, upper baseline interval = 17.2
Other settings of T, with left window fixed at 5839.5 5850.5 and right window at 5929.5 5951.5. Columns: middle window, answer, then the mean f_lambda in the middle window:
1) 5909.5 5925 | 0.03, 16.7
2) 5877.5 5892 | 0.16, 14.7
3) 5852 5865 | 0.03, 16.6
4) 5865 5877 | -0.07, 18.1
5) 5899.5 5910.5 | 0.02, 16.9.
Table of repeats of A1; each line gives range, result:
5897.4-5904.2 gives 15.9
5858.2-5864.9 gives 17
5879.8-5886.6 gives 15.4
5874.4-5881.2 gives 16.9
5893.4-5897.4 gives 13.5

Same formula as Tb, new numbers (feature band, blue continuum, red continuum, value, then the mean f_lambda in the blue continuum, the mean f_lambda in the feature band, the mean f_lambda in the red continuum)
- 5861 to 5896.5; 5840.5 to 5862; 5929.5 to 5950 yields 0.05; 16.6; 16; 17.3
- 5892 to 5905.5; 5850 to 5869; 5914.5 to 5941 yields 0.11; 16.9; 15.1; 16.8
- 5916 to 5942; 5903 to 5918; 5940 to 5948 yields 0.05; 17.2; 16.8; 17.8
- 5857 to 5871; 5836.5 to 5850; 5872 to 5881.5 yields 0.01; 17.1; 17.1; 17.3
